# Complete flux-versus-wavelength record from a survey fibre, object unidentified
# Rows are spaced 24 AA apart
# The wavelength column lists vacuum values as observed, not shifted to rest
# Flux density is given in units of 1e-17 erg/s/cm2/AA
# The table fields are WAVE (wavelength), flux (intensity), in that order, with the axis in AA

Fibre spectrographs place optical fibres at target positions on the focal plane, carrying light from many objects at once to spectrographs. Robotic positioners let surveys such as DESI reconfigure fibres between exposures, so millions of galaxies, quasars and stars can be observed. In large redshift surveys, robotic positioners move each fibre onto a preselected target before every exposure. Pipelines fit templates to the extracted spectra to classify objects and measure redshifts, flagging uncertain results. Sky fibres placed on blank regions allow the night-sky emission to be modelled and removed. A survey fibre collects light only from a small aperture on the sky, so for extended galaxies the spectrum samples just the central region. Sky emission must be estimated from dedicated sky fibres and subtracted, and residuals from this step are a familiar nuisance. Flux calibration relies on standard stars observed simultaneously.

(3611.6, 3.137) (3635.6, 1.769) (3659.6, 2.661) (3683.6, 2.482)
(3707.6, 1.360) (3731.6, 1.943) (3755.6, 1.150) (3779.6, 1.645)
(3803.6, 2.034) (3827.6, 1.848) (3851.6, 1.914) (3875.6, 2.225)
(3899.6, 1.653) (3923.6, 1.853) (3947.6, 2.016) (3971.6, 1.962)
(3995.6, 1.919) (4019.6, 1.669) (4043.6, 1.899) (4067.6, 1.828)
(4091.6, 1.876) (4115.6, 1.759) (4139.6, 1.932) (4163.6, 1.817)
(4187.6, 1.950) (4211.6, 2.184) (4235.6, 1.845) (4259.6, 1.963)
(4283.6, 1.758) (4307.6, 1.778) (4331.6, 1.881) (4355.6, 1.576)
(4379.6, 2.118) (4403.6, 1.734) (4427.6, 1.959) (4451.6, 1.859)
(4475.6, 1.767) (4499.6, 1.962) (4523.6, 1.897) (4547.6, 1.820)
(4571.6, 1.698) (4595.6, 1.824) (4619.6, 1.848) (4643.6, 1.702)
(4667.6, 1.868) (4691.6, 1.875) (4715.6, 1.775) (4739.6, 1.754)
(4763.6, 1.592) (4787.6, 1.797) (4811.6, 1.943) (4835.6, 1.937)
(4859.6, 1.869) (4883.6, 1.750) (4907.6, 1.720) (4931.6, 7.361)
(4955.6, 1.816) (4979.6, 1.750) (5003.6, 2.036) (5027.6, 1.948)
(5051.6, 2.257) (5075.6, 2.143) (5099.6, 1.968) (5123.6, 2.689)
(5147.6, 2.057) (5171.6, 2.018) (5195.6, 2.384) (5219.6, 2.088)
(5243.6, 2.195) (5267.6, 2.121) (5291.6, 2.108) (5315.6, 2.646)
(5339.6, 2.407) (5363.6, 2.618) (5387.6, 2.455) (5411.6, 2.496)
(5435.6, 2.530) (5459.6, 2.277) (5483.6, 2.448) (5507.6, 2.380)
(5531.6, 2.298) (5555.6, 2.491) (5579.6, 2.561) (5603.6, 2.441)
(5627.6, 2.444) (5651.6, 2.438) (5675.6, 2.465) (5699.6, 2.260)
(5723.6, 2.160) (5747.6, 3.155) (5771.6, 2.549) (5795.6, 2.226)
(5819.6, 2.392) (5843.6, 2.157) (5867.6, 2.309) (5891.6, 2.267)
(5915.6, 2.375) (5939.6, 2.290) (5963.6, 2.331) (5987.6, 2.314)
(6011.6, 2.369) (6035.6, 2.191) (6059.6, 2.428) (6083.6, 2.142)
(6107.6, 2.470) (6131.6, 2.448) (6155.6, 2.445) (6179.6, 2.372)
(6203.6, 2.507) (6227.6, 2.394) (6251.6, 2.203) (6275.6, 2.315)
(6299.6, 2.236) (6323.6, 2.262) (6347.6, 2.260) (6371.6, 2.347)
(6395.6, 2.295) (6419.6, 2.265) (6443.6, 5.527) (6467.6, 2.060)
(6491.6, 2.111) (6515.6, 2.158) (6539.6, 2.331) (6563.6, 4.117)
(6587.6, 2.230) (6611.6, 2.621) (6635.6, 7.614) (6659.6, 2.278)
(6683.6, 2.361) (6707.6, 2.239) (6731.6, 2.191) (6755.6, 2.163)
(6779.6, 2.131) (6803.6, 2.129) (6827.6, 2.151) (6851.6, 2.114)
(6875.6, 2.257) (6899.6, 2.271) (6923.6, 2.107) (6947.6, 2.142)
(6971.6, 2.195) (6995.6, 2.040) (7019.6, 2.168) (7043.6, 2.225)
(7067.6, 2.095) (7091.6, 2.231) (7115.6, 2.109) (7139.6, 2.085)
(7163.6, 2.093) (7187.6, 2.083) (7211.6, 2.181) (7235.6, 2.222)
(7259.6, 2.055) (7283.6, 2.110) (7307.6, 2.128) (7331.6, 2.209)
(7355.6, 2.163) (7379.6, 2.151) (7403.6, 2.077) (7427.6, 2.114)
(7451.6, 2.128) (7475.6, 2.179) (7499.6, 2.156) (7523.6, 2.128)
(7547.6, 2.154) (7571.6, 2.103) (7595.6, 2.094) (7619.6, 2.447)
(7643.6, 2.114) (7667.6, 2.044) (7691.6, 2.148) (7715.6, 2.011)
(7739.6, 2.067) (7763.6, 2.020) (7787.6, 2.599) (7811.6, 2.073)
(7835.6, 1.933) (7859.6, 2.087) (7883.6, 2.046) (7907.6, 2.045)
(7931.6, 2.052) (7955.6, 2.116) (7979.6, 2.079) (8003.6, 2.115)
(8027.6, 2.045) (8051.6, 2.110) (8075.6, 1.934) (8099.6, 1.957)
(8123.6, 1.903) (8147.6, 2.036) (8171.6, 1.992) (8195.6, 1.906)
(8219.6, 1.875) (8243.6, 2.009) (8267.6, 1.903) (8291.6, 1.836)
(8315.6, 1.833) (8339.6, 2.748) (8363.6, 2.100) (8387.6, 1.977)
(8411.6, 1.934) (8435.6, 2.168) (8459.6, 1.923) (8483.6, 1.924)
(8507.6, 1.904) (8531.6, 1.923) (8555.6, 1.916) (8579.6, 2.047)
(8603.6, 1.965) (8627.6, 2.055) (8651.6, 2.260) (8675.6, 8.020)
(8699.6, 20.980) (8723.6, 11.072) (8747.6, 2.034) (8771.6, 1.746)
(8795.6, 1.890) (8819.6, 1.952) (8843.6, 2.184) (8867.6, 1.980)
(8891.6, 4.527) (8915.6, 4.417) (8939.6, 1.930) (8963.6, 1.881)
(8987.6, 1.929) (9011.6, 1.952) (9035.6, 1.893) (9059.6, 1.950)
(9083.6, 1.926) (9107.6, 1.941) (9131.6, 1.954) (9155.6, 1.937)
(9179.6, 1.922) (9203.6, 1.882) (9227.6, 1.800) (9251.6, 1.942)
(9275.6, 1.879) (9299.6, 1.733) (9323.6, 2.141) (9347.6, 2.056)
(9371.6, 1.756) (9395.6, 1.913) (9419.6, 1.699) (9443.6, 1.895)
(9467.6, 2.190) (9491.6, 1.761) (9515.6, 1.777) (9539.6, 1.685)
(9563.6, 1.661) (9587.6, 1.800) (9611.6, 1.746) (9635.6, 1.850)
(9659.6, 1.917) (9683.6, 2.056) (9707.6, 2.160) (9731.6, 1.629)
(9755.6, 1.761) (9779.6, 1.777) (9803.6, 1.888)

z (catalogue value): 0.32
